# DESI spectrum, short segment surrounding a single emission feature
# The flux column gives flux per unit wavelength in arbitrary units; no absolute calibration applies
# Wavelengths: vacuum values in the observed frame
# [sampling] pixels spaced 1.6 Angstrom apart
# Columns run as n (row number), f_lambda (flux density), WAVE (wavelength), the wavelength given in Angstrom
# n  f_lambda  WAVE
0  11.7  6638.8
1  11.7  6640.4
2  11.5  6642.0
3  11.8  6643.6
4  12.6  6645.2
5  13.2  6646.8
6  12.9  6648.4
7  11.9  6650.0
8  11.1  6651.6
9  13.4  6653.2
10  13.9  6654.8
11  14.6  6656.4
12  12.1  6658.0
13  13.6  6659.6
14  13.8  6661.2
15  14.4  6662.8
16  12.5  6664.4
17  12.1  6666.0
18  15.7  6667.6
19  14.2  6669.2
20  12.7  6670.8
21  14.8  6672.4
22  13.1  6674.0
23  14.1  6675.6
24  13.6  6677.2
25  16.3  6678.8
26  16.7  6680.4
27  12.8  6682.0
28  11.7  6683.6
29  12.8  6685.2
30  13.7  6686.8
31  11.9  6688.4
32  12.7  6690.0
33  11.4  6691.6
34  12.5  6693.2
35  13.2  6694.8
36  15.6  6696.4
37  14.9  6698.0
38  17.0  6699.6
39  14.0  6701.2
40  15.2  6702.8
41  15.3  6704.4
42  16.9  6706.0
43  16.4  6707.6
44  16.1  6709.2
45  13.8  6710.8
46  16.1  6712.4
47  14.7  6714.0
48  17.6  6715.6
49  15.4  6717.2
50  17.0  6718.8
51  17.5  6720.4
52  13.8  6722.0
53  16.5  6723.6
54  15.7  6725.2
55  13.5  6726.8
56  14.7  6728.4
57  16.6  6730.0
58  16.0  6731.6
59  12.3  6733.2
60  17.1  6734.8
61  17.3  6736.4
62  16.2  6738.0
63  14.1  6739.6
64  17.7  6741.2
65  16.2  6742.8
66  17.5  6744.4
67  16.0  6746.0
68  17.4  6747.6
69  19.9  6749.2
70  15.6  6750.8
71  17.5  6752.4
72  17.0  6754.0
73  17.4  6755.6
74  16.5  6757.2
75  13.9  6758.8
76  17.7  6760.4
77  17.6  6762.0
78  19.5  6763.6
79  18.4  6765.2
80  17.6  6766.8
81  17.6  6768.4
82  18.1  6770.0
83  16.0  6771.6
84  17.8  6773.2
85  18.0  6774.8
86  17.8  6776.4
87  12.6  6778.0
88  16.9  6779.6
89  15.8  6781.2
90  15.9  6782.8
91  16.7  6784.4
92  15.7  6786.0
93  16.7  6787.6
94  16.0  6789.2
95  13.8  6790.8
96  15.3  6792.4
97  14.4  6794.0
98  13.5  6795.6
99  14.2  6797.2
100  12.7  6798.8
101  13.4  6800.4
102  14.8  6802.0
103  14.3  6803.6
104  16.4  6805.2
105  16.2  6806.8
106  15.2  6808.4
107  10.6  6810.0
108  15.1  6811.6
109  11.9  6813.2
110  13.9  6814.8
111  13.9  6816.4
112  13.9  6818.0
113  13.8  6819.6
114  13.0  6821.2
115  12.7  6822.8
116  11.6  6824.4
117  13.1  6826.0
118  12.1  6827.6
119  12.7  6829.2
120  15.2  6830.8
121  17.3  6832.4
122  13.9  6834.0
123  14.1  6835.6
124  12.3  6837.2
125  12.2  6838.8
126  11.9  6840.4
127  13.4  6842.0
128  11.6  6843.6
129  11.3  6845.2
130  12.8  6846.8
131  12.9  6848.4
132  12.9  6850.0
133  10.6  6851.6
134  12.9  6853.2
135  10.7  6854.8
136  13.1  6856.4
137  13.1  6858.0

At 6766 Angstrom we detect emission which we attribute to C III] 1909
